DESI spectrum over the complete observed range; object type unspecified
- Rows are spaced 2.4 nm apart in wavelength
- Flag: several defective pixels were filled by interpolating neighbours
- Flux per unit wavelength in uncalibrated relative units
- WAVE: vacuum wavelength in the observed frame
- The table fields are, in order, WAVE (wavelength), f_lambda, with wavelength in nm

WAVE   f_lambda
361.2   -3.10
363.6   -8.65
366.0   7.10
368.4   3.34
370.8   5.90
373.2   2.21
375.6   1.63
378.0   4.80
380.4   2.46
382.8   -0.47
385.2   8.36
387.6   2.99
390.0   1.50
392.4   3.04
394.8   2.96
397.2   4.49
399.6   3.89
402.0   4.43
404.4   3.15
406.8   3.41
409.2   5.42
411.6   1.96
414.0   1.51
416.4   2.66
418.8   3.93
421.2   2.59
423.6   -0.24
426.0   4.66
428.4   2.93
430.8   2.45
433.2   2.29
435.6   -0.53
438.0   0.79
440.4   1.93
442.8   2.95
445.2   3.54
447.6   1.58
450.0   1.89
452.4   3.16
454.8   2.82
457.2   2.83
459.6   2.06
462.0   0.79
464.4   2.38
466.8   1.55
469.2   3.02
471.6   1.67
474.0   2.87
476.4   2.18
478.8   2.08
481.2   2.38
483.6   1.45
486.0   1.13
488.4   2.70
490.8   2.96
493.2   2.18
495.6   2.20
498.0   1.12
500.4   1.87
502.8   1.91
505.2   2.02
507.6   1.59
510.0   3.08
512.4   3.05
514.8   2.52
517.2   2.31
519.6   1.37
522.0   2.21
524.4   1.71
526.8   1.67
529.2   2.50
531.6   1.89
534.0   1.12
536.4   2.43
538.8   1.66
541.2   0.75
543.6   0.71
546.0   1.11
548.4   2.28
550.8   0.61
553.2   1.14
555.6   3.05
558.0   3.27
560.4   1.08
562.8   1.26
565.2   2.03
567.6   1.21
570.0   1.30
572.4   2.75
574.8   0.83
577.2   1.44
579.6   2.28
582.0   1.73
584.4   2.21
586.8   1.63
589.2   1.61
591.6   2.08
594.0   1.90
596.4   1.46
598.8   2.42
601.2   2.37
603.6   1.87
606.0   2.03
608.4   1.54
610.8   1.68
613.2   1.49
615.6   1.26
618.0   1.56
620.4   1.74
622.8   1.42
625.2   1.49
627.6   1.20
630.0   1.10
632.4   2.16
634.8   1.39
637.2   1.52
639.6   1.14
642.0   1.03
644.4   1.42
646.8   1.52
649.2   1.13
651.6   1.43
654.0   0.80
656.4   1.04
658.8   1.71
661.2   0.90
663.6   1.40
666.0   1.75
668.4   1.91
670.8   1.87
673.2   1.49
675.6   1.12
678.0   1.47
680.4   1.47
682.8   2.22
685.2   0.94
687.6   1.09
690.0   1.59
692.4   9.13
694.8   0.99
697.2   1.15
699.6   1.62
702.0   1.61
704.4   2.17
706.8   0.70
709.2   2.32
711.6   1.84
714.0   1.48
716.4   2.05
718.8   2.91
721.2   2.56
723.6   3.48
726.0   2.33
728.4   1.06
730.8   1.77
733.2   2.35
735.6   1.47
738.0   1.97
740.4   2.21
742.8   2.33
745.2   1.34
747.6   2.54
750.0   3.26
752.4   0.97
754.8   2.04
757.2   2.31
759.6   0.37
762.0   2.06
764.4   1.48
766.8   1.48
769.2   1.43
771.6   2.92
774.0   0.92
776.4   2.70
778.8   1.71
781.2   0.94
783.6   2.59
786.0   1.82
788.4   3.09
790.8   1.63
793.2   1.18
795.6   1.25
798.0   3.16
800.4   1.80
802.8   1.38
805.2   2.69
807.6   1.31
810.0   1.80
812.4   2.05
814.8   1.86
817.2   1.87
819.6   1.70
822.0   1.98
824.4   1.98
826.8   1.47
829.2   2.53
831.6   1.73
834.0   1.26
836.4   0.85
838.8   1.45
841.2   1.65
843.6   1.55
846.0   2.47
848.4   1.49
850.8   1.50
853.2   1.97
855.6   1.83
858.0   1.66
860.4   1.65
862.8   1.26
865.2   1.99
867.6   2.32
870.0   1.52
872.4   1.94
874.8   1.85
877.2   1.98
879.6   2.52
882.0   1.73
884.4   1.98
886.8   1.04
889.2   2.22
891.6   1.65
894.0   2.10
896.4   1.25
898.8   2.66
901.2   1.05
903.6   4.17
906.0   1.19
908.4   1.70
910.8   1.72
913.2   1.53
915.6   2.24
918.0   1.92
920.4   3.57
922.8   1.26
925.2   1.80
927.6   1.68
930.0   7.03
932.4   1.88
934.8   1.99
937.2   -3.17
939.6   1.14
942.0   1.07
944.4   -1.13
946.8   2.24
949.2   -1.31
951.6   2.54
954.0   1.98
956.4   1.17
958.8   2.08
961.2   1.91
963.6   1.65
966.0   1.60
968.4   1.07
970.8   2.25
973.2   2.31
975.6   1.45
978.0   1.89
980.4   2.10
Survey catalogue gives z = 0.86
